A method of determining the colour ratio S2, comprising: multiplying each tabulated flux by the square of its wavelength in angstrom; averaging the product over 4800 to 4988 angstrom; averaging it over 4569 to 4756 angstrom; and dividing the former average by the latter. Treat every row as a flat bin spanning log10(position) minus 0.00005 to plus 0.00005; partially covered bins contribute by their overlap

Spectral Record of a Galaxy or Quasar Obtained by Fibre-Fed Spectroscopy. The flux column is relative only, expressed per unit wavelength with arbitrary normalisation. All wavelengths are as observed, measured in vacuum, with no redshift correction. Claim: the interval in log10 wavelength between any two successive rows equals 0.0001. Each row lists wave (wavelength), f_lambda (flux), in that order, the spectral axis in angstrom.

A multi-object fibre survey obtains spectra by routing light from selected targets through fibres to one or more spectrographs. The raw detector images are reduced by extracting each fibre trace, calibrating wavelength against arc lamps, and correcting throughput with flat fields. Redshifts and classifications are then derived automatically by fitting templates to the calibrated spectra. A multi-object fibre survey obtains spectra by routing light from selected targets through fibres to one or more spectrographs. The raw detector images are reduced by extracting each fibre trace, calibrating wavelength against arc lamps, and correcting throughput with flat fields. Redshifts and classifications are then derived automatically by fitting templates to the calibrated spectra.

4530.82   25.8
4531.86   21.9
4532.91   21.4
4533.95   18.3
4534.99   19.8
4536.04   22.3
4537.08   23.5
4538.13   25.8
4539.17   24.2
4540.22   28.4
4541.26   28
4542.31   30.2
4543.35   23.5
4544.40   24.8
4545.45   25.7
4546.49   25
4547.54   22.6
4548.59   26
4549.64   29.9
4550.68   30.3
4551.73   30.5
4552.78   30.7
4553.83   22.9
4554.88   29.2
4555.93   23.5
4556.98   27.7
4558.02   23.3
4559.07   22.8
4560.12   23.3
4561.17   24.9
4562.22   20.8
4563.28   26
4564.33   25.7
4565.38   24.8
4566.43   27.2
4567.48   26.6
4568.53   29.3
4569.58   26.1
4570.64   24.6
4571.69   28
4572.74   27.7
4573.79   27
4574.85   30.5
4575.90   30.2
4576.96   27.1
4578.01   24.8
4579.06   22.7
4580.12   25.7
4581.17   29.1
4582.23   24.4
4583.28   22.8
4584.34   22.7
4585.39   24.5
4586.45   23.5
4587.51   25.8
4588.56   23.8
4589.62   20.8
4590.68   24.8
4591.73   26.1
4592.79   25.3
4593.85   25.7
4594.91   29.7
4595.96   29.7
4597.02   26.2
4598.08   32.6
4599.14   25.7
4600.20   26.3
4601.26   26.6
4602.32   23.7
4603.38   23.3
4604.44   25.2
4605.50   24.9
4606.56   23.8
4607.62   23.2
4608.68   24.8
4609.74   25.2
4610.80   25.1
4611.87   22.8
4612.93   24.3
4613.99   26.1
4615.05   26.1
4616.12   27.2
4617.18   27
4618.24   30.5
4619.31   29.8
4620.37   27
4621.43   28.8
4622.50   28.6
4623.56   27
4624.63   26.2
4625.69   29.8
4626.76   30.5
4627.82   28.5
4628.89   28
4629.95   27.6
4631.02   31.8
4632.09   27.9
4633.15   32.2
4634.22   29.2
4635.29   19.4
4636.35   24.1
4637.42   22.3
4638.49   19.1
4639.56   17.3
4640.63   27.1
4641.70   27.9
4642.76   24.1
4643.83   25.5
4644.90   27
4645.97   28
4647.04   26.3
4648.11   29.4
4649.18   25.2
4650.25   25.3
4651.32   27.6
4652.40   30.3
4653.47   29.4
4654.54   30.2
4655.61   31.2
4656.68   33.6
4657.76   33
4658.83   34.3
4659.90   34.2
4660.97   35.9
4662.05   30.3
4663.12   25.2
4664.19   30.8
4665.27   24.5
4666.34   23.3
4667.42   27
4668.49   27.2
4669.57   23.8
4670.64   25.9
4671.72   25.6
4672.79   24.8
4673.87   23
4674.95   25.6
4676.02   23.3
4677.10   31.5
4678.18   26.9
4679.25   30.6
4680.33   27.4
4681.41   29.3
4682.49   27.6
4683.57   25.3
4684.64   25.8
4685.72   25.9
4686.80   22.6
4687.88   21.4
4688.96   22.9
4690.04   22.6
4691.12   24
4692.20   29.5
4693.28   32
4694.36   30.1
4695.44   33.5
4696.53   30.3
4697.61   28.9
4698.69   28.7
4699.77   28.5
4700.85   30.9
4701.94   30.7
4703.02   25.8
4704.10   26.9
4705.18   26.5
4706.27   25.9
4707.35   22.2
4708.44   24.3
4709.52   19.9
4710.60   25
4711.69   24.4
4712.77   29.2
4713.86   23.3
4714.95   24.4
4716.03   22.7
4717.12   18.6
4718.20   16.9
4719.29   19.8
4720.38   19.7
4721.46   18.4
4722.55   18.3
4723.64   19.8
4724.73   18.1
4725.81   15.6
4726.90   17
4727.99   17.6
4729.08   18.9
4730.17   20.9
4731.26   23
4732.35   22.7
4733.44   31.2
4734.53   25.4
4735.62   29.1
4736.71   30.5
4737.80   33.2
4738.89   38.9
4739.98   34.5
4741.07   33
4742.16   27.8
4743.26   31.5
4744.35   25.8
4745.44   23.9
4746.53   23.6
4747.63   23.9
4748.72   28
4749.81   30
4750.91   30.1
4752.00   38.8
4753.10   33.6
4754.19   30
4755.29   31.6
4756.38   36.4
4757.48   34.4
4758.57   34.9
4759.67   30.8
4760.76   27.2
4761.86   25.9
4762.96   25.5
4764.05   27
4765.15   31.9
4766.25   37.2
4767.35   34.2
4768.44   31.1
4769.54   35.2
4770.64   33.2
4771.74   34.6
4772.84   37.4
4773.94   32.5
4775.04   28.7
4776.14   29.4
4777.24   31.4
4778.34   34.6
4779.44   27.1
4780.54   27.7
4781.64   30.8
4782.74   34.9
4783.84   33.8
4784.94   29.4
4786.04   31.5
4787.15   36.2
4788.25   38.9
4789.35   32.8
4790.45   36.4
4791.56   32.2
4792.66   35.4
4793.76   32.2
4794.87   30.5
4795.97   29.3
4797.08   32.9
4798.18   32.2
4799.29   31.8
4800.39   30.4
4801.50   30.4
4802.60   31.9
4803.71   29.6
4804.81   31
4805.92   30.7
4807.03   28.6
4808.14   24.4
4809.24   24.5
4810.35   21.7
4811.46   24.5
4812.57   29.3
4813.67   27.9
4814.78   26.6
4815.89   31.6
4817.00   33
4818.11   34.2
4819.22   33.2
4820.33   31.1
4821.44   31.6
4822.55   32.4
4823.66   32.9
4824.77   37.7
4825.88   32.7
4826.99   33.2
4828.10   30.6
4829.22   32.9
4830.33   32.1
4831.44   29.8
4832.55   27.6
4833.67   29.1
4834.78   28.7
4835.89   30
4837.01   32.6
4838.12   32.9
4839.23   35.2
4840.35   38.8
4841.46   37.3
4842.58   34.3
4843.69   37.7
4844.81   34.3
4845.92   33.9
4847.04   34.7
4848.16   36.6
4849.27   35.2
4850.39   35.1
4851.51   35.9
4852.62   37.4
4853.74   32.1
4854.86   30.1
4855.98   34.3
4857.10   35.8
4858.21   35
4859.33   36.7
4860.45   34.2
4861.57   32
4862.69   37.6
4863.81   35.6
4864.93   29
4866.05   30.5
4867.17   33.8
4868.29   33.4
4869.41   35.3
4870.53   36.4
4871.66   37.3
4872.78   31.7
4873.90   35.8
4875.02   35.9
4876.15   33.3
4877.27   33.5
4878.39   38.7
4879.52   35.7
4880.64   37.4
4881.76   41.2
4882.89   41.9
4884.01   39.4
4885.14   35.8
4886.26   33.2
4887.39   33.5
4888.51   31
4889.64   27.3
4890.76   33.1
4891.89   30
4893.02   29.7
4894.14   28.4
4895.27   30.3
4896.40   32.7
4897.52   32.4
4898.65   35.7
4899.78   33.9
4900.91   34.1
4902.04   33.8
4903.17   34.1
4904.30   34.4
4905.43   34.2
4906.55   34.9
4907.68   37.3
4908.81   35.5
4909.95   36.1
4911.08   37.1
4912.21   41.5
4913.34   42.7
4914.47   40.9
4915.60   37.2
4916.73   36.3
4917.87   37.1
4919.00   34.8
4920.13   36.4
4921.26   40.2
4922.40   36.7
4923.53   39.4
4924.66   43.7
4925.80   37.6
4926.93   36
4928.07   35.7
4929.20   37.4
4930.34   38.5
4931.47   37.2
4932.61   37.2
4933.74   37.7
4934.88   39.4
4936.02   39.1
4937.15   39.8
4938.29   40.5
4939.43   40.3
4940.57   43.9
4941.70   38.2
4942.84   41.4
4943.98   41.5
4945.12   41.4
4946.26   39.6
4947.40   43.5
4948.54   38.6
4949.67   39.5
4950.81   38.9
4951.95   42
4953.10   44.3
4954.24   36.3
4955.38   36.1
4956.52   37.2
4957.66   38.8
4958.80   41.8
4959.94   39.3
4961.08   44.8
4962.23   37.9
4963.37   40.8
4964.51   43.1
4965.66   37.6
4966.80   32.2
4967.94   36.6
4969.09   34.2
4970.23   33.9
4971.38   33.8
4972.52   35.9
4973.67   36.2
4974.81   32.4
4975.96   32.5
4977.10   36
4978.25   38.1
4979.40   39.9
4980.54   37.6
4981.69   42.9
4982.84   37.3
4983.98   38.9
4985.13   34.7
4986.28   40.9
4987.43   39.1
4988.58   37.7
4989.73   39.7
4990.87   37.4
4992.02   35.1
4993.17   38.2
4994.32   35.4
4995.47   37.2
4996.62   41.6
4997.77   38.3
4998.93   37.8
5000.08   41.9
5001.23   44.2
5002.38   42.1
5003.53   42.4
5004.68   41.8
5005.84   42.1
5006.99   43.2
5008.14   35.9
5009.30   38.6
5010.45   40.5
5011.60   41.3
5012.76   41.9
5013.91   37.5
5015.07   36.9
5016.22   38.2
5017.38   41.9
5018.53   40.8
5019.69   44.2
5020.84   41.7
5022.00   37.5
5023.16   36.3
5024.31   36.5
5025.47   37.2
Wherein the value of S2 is 1.47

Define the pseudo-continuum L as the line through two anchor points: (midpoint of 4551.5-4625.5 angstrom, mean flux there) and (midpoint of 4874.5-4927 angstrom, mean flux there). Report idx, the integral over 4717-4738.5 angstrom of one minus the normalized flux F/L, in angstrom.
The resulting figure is 6.0 angstrom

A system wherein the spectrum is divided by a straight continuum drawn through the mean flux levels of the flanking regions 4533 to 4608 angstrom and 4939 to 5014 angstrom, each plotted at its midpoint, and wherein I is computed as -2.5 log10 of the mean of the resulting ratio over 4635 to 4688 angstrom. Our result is 0.067 mag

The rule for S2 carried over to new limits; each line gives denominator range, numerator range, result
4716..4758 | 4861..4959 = 1.51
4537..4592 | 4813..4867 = 1.44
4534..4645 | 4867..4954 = 1.63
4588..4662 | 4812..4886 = 1.38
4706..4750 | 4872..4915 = 1.54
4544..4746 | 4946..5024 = 1.71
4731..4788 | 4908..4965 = 1.36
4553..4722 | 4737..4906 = 1.34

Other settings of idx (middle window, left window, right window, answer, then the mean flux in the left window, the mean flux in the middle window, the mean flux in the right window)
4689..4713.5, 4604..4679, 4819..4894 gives 1.6 angstrom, 27.1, 27.1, 33.9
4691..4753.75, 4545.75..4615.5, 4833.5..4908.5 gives 8.3 angstrom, 25.8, 26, 34.3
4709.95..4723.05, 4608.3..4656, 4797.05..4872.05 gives 3.3 angstrom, 26.9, 21.7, 32.4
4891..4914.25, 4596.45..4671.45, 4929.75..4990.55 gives 1.3 angstrom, 27.1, 34.5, 38.6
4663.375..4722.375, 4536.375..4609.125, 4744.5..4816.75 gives 6.4 angstrom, 25.9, 25.6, 30.8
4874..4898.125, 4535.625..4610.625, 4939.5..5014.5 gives 1.3 angstrom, 25.8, 34.1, 39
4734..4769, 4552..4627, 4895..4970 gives 1.2 angstrom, 26.1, 30.6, 38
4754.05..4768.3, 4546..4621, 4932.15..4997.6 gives 0.2 angstrom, 26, 31.3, 38.5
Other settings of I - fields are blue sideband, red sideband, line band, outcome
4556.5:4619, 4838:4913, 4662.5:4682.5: 0.075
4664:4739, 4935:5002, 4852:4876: -0.028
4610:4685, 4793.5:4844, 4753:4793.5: -0.076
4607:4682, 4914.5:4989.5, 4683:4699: 0.081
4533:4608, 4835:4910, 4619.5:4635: -0.054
